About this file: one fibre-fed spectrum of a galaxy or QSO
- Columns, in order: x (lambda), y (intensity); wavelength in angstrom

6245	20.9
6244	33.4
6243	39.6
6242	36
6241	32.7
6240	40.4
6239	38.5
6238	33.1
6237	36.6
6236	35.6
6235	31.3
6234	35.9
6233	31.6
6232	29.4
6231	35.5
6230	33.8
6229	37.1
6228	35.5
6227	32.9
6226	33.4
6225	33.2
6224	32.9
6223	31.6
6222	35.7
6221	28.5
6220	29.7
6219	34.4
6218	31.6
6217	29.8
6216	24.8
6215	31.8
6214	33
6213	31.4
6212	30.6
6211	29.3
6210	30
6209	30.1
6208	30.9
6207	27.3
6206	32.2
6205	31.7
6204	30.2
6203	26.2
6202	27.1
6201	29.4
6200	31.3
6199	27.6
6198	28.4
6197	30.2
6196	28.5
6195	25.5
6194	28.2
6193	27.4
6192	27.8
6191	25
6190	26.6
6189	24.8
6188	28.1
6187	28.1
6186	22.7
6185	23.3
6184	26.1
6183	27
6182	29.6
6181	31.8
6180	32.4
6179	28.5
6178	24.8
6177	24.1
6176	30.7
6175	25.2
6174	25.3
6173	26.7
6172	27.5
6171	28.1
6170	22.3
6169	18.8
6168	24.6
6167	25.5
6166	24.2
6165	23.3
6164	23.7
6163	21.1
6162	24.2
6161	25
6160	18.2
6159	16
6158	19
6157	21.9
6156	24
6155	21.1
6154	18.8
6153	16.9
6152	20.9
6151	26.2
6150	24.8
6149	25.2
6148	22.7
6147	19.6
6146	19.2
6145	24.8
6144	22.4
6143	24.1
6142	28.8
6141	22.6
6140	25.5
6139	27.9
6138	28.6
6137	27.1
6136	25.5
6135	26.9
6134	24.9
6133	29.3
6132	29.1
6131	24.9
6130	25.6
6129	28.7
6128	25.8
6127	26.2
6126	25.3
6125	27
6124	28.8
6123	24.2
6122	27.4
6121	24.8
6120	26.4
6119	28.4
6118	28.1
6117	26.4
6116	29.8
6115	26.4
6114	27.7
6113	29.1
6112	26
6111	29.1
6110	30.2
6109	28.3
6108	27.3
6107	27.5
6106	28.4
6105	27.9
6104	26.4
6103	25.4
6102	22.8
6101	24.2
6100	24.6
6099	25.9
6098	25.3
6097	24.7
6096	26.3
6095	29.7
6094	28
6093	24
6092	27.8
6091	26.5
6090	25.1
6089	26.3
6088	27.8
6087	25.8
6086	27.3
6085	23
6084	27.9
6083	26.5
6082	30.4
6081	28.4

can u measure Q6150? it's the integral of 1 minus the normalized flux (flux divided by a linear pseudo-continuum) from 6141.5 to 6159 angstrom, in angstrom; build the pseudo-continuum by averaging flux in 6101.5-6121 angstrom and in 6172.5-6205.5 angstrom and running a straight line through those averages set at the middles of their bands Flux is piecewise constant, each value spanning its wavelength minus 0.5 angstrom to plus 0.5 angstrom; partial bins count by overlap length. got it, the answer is 3.4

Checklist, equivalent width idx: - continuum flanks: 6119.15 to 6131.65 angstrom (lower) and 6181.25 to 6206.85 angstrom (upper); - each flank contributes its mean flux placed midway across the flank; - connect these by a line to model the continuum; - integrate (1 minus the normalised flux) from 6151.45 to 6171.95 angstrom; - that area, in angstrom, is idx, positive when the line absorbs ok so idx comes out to 3.8 angstrom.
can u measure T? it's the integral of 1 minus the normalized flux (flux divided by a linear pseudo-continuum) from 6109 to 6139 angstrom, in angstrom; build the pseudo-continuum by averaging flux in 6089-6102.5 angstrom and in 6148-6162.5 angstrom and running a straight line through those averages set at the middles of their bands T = -4.28 angstrom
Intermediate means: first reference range 25.8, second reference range 21.6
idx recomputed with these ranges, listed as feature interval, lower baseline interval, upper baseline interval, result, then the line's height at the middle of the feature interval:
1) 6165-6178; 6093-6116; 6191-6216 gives 1.5 angstrom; 28.5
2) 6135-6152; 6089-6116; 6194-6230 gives 2.2 angstrom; 28.2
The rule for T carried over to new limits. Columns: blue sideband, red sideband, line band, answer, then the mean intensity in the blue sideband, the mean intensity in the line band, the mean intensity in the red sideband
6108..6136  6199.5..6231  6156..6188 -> 4.94 angstrom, 27.2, 24.9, 31.3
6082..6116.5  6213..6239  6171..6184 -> 1.18 angstrom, 26.8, 27.7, 32.8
